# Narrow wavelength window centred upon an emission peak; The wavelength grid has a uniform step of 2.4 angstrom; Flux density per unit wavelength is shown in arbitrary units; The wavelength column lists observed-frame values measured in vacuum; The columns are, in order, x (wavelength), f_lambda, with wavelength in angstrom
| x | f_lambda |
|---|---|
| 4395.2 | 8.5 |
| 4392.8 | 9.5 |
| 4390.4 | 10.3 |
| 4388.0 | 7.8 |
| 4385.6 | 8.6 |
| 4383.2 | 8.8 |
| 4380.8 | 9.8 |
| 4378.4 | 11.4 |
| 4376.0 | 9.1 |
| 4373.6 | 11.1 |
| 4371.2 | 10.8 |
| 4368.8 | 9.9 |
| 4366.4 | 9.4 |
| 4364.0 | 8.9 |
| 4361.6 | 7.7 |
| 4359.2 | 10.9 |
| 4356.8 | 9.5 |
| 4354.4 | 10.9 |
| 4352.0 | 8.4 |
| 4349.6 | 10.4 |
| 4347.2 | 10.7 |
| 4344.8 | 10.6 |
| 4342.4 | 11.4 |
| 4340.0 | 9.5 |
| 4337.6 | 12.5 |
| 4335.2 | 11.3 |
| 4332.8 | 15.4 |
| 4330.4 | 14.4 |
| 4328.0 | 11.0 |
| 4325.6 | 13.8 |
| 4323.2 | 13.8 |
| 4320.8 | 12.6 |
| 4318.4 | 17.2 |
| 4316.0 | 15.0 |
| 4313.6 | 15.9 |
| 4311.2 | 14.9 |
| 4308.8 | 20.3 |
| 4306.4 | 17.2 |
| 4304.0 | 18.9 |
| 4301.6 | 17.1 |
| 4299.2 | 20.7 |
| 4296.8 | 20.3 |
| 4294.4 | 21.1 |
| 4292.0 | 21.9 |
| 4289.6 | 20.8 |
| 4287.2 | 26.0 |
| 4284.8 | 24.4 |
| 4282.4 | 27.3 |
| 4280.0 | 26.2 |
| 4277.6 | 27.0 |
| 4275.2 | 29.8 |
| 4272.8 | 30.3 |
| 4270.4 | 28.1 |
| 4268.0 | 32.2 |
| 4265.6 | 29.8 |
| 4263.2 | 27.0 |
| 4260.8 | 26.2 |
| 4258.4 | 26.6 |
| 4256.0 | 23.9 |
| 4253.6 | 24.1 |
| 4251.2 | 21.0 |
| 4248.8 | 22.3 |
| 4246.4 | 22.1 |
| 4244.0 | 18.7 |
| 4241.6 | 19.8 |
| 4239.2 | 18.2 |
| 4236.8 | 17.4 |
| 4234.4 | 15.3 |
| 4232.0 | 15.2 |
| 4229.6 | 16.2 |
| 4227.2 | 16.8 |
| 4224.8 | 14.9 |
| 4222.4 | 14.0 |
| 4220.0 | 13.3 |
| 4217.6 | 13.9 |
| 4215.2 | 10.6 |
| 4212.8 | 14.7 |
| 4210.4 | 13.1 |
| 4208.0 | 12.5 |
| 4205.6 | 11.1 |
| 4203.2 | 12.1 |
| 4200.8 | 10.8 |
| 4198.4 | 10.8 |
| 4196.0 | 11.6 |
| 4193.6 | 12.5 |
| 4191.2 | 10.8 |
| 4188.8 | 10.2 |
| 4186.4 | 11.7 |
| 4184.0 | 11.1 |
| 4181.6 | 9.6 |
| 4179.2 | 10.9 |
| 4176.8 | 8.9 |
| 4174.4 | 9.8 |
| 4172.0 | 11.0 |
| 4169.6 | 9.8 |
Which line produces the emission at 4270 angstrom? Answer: C IV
